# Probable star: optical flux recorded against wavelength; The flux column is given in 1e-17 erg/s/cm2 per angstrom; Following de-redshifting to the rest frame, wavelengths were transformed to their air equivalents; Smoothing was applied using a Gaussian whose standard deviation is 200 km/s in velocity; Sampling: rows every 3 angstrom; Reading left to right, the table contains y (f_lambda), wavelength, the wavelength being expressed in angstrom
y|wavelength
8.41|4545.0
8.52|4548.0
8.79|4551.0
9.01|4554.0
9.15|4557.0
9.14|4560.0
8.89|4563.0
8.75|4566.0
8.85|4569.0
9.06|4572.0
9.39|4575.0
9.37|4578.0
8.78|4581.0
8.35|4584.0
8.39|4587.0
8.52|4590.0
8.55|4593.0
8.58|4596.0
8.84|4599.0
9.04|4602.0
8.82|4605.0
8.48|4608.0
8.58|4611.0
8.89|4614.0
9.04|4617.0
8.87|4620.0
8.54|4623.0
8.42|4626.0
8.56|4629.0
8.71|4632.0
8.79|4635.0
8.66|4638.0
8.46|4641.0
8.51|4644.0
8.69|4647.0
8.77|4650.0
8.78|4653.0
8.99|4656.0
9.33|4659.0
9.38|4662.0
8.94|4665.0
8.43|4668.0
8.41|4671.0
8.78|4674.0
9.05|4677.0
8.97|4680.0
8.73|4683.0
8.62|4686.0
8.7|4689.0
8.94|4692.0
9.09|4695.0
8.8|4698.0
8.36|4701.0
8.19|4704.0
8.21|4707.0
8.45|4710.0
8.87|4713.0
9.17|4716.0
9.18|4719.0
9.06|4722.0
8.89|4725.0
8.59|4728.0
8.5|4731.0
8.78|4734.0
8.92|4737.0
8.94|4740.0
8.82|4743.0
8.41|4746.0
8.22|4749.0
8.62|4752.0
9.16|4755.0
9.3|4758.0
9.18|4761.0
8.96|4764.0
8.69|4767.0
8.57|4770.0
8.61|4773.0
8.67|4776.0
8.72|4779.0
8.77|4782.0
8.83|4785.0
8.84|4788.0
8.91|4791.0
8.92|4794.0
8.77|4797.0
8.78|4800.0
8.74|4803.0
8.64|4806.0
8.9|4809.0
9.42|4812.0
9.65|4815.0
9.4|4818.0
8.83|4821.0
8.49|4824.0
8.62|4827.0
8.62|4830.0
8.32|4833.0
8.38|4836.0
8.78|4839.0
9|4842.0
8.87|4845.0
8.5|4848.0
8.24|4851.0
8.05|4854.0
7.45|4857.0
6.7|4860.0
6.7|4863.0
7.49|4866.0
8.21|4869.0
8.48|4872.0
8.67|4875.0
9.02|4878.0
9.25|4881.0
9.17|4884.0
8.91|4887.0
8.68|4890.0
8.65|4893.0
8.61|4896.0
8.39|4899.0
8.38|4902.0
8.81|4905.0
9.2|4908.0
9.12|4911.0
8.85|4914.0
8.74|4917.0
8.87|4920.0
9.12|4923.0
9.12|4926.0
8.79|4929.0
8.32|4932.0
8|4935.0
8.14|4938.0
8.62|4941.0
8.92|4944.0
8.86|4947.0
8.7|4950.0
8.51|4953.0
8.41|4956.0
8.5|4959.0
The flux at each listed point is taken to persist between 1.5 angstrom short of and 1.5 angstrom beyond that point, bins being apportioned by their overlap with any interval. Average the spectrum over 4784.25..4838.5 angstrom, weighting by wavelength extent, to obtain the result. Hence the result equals 8.84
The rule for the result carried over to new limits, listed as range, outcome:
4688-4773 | 8.77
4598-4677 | 8.76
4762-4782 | 8.72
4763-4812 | 8.79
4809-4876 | 8.41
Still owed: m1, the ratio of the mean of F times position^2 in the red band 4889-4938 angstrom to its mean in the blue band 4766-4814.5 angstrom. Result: 1.04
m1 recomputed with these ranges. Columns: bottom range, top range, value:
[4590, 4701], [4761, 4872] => 1.05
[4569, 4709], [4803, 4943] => 1.08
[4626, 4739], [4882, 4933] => 1.11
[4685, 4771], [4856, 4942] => 1.04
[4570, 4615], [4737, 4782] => 1.07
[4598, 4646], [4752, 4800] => 1.09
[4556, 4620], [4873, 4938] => 1.14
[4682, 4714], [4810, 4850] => 1.08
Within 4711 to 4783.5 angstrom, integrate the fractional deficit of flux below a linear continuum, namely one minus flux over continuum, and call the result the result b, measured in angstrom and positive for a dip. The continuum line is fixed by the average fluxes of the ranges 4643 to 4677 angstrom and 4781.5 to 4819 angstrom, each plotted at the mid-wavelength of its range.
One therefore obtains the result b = 0.8 angstrom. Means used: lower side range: 8.83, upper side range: 8.97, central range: 8.81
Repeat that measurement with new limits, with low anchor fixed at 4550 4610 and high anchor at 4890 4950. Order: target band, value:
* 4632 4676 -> 0.1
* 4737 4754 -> 0.2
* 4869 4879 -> 0.1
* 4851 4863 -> 1.8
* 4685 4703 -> 0.1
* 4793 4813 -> -0.3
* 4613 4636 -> 0.3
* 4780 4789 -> 0.0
